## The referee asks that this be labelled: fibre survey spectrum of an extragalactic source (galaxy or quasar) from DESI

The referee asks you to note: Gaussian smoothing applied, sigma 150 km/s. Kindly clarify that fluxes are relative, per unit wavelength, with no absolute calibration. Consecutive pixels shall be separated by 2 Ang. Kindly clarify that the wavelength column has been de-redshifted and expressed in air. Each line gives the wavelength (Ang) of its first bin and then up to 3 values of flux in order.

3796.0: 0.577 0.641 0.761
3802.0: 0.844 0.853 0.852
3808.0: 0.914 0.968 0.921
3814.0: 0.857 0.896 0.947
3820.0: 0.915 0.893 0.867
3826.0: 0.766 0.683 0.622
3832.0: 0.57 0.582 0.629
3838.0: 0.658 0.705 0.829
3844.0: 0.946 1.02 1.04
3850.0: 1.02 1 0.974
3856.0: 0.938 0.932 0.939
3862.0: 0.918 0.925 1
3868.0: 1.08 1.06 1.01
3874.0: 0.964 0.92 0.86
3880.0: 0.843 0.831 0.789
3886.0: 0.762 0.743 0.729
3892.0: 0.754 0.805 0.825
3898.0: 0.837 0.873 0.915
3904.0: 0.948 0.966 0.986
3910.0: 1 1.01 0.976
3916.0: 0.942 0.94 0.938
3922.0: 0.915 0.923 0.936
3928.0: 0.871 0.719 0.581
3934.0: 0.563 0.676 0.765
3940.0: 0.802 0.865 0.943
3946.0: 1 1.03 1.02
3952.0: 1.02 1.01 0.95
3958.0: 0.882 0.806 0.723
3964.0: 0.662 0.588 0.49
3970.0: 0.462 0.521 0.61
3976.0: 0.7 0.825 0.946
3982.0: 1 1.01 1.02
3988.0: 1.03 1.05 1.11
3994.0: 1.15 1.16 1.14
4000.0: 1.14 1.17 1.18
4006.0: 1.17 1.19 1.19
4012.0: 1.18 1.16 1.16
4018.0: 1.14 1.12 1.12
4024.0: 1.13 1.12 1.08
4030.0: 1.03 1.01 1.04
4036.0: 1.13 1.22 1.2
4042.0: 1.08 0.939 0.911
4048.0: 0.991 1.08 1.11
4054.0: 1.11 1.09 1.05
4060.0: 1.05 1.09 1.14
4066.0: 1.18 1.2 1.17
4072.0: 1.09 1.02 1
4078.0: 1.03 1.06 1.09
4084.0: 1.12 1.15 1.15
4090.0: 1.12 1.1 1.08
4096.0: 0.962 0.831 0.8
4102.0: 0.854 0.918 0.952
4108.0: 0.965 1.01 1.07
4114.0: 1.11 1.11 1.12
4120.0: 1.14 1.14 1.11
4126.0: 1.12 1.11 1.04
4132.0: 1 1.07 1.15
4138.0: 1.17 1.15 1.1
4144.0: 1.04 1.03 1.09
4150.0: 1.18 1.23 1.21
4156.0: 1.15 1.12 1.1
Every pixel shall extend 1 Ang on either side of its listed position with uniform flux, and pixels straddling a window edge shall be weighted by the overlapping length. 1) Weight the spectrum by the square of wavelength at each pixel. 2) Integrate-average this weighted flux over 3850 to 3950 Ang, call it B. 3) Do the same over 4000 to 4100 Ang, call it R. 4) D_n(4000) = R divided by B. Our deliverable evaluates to 1.32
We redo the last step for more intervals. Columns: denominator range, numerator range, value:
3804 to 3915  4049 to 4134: 1.36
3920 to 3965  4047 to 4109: 1.32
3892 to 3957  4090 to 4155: 1.32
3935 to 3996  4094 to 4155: 1.33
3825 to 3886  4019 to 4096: 1.39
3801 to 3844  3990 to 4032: 1.56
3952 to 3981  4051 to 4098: 1.56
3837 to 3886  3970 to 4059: 1.23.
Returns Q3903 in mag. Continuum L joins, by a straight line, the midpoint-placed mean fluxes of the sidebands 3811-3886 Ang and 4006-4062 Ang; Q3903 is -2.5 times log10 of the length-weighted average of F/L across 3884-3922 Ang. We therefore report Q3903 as 0.07 mag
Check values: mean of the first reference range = 0.873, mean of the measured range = 0.884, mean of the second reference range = 1.1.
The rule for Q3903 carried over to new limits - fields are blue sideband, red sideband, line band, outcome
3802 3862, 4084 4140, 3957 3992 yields 0.20 mag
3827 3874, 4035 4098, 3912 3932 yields 0.06 mag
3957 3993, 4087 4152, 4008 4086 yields -0.18 mag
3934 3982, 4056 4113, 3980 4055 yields -0.21 mag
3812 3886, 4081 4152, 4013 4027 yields -0.14 mag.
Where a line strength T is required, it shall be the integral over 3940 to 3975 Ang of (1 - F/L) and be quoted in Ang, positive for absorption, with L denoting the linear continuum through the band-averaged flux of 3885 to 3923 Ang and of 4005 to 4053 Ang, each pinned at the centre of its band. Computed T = 6.4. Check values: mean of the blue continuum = 0.888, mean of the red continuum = 1.1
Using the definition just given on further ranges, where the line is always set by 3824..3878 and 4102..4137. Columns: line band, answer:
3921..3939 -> 3.0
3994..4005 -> -2.0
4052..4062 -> -0.6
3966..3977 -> 4.6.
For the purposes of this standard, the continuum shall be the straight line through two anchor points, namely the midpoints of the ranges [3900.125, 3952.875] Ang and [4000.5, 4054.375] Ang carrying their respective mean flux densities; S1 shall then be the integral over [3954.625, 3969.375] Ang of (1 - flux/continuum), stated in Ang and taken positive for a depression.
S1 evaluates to 3.6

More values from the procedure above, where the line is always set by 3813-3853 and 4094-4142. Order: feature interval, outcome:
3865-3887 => -1.7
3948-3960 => -0.7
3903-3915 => -1.4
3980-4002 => -3.1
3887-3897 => 1.1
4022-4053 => -3.0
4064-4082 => -1.6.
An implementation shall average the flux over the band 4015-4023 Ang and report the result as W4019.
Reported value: 1.14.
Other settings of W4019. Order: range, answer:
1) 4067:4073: 1.15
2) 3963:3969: 0.58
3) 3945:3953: 1.02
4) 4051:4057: 1.1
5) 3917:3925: 0.929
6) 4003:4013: 1.18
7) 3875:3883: 0.863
